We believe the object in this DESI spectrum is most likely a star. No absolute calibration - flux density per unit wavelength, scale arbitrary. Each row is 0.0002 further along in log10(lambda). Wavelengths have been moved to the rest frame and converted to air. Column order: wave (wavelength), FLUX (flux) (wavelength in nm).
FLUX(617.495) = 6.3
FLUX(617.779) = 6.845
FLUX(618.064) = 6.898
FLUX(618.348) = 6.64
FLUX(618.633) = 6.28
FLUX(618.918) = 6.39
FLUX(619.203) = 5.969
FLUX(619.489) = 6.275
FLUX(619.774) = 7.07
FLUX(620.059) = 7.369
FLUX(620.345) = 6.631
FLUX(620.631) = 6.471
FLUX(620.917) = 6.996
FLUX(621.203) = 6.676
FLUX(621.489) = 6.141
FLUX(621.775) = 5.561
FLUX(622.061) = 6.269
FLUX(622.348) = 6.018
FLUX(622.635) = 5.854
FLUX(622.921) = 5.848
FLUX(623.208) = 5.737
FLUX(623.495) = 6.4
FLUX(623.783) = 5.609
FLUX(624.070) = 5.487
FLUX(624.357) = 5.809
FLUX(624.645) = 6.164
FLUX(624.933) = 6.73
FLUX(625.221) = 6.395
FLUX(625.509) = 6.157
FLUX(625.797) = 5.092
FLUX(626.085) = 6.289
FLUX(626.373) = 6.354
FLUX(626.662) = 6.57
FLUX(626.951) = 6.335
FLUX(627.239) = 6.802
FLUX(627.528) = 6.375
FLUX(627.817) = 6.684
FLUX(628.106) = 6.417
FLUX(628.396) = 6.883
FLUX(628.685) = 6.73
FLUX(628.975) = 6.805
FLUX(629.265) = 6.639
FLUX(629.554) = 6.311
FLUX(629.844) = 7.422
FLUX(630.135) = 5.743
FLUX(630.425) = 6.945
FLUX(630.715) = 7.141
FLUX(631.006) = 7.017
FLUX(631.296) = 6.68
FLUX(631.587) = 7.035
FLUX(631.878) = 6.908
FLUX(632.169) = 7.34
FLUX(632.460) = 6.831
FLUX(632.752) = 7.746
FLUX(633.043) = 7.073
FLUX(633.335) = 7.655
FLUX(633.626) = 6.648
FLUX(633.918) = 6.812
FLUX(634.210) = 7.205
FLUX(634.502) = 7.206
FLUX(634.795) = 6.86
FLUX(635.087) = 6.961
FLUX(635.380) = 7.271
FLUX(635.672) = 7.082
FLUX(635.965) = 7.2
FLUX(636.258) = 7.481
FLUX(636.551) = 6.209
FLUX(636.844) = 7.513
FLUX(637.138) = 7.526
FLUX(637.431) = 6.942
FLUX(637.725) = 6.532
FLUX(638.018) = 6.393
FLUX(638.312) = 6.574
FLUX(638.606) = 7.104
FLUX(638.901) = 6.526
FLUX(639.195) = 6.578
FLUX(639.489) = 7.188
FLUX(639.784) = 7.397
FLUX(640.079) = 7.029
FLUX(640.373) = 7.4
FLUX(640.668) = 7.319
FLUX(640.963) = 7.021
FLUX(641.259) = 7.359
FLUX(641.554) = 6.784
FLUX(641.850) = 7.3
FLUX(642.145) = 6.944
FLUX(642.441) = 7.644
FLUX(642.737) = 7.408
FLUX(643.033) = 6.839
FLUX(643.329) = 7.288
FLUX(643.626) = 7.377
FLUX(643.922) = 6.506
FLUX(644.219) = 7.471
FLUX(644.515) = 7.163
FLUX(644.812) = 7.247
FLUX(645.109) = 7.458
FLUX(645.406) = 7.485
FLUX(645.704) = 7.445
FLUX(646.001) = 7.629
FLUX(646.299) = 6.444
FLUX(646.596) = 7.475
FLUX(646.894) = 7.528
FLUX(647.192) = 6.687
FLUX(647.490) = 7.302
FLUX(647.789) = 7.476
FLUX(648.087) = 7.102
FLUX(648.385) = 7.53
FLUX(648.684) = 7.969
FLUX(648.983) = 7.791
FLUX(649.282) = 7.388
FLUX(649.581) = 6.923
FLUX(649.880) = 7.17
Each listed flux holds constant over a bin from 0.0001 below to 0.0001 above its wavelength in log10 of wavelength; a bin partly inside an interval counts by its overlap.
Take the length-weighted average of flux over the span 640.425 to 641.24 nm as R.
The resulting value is 7.22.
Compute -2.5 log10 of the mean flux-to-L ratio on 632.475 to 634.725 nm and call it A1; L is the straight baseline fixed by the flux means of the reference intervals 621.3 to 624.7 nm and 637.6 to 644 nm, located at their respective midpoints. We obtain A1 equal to -0.09 mag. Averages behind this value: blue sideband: 5.91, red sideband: 7.03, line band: 7.16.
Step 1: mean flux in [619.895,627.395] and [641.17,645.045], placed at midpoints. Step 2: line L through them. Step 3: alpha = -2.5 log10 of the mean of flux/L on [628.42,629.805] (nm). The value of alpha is -0.04 mag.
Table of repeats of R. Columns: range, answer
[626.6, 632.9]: 6.79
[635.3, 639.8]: 6.95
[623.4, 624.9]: 5.94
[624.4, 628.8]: 6.38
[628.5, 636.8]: 6.97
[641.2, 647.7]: 7.22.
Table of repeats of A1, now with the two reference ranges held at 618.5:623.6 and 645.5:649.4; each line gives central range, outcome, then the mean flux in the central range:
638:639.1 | 0.05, 6.67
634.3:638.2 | -0.01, 7.01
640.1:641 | -0.02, 7.25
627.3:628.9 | 0.00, 6.63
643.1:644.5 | 0.01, 7.14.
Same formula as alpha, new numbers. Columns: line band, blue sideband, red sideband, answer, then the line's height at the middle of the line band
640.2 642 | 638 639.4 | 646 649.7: -0.05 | 6.85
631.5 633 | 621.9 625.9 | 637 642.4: -0.10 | 6.52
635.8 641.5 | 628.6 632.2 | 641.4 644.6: 0.00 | 7.04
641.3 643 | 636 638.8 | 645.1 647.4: -0.01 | 7.1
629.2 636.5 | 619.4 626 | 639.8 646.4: -0.05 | 6.71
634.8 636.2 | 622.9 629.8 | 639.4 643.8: -0.04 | 6.85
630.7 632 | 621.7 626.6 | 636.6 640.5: -0.07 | 6.48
